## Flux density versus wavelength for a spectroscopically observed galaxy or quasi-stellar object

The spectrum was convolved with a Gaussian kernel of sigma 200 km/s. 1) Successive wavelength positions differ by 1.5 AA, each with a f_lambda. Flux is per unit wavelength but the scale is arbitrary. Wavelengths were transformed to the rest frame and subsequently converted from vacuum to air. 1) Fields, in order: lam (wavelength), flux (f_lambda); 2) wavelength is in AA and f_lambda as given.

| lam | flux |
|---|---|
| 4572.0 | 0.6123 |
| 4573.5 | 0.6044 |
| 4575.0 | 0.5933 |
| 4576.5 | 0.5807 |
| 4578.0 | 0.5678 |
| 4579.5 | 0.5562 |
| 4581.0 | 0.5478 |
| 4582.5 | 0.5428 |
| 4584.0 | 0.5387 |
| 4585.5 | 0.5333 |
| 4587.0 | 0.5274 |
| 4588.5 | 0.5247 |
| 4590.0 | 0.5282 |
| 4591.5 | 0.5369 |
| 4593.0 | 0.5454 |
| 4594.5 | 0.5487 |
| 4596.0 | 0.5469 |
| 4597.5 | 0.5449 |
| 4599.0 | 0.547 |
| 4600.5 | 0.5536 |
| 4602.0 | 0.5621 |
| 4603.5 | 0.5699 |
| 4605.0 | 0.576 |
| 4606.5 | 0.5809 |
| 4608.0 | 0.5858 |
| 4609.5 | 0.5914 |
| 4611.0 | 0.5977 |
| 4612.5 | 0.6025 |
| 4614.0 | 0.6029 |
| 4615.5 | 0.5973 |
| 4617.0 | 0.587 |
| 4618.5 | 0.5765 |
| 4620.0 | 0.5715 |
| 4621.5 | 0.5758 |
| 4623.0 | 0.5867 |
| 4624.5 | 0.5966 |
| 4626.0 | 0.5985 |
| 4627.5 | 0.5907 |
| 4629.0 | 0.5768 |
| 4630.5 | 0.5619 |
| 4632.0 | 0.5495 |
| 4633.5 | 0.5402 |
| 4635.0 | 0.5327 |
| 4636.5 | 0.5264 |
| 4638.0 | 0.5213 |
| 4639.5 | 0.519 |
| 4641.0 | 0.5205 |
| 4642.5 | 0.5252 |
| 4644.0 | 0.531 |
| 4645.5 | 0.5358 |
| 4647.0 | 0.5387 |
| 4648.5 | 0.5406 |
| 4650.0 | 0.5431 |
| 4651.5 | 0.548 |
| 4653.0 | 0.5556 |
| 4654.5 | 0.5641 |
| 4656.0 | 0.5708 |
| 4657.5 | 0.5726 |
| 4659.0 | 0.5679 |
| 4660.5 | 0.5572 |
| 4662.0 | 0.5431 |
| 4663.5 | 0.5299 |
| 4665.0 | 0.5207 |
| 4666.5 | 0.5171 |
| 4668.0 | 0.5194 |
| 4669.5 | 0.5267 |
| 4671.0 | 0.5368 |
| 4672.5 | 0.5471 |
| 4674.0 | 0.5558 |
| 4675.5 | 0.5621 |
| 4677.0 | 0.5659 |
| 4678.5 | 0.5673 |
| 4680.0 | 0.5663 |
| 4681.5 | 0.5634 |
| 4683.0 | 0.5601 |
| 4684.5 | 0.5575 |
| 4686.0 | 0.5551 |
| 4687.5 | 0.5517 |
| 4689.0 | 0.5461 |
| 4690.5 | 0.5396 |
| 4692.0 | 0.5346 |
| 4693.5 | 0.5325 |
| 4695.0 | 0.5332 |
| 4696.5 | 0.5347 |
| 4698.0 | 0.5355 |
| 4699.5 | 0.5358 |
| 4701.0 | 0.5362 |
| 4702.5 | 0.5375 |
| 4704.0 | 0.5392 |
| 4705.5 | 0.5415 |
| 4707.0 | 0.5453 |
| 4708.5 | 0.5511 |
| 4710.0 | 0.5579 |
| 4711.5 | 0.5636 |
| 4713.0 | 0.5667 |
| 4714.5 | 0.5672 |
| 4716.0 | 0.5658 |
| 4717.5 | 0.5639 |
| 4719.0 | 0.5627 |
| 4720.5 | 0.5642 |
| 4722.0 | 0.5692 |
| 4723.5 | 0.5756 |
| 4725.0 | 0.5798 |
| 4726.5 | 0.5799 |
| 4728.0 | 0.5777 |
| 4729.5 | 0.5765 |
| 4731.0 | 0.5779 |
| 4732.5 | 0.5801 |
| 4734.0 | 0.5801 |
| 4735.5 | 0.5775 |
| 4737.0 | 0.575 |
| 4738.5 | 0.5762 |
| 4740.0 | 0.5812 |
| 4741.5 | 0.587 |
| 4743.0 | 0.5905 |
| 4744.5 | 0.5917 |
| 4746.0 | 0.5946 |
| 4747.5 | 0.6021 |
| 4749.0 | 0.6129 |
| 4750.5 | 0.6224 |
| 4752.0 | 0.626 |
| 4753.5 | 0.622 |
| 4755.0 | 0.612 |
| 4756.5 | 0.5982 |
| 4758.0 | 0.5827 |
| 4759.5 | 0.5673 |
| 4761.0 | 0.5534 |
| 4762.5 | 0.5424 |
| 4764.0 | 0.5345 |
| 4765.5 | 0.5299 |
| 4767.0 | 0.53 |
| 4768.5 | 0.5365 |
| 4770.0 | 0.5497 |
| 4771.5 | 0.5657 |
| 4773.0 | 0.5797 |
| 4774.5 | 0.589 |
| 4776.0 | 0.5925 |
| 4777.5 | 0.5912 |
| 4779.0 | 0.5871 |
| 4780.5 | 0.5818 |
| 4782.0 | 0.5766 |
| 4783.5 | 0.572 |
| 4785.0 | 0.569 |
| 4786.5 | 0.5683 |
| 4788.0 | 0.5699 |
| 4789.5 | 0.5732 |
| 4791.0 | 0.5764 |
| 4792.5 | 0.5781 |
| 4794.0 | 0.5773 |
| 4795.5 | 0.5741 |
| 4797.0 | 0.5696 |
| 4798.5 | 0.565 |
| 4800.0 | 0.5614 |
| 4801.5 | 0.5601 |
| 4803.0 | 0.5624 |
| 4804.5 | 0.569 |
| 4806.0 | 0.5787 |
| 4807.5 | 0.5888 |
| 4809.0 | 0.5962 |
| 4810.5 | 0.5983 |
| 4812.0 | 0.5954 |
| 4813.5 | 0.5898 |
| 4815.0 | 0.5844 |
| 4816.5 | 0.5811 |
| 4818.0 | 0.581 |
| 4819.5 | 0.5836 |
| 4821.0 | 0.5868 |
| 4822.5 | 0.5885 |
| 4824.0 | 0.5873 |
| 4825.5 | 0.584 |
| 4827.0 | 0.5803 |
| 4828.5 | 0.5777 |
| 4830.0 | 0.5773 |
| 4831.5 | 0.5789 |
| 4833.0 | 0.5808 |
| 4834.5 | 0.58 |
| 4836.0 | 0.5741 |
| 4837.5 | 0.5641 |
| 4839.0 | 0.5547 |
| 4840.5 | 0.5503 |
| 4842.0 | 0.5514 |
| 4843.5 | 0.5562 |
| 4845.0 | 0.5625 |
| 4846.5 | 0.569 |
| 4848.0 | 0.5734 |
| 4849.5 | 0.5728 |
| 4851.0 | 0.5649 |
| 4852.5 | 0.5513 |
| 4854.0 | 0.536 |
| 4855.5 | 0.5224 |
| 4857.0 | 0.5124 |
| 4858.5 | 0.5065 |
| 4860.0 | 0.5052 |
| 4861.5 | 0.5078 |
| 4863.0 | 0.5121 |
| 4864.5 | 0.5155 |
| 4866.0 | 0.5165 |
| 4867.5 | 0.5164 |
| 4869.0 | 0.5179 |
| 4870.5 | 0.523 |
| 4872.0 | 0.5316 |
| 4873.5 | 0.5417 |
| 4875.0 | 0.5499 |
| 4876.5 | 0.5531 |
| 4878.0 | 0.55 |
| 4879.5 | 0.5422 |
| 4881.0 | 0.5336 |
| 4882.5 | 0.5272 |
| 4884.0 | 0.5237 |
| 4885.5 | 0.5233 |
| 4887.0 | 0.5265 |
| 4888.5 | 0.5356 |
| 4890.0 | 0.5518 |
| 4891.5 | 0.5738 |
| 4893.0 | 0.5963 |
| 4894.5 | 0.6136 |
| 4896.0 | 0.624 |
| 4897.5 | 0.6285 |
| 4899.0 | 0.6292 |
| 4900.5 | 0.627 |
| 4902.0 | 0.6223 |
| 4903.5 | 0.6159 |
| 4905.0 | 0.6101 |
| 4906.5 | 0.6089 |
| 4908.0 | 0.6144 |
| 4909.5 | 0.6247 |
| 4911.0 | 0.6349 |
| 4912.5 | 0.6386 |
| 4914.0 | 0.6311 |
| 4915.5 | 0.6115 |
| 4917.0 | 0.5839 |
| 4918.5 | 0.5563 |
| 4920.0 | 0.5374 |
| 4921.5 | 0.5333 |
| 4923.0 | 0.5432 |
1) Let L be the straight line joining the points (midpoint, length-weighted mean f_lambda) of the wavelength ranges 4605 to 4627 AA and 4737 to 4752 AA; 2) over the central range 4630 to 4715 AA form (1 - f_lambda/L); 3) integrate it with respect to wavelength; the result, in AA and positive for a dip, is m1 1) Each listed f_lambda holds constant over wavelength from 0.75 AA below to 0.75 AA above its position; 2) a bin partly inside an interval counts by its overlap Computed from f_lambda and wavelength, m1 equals 6.8 AA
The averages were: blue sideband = 0.589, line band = 0.545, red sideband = 0.596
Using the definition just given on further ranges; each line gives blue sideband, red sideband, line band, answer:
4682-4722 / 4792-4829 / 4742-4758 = -1.2 AA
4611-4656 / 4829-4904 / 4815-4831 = -0.8 AA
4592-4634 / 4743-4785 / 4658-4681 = 1.2 AA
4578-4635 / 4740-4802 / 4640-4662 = 0.8 AA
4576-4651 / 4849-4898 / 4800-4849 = -2.8 AA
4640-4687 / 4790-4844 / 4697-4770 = -1.2 AA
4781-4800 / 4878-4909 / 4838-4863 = 1.5 AA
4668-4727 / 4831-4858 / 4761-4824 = -1.9 AA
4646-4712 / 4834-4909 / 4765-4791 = -0.8 AA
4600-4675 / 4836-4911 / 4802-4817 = -0.7 AA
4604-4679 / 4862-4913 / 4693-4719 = 0.6 AA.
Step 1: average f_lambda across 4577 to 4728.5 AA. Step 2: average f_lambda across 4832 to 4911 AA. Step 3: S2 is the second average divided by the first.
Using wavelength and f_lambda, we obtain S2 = 1.01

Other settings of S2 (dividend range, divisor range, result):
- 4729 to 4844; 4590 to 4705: 1.04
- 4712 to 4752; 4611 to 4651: 1.04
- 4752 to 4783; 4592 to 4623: 1.00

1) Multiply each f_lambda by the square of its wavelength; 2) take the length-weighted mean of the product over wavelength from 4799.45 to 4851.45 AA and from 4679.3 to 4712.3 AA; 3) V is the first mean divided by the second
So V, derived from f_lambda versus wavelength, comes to 1.11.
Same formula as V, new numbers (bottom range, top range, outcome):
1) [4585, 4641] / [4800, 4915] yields 1.12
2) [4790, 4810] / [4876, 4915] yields 1.06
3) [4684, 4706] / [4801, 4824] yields 1.13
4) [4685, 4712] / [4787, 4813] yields 1.11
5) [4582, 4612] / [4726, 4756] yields 1.14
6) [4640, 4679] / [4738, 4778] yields 1.11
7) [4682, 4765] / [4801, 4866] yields 1.04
